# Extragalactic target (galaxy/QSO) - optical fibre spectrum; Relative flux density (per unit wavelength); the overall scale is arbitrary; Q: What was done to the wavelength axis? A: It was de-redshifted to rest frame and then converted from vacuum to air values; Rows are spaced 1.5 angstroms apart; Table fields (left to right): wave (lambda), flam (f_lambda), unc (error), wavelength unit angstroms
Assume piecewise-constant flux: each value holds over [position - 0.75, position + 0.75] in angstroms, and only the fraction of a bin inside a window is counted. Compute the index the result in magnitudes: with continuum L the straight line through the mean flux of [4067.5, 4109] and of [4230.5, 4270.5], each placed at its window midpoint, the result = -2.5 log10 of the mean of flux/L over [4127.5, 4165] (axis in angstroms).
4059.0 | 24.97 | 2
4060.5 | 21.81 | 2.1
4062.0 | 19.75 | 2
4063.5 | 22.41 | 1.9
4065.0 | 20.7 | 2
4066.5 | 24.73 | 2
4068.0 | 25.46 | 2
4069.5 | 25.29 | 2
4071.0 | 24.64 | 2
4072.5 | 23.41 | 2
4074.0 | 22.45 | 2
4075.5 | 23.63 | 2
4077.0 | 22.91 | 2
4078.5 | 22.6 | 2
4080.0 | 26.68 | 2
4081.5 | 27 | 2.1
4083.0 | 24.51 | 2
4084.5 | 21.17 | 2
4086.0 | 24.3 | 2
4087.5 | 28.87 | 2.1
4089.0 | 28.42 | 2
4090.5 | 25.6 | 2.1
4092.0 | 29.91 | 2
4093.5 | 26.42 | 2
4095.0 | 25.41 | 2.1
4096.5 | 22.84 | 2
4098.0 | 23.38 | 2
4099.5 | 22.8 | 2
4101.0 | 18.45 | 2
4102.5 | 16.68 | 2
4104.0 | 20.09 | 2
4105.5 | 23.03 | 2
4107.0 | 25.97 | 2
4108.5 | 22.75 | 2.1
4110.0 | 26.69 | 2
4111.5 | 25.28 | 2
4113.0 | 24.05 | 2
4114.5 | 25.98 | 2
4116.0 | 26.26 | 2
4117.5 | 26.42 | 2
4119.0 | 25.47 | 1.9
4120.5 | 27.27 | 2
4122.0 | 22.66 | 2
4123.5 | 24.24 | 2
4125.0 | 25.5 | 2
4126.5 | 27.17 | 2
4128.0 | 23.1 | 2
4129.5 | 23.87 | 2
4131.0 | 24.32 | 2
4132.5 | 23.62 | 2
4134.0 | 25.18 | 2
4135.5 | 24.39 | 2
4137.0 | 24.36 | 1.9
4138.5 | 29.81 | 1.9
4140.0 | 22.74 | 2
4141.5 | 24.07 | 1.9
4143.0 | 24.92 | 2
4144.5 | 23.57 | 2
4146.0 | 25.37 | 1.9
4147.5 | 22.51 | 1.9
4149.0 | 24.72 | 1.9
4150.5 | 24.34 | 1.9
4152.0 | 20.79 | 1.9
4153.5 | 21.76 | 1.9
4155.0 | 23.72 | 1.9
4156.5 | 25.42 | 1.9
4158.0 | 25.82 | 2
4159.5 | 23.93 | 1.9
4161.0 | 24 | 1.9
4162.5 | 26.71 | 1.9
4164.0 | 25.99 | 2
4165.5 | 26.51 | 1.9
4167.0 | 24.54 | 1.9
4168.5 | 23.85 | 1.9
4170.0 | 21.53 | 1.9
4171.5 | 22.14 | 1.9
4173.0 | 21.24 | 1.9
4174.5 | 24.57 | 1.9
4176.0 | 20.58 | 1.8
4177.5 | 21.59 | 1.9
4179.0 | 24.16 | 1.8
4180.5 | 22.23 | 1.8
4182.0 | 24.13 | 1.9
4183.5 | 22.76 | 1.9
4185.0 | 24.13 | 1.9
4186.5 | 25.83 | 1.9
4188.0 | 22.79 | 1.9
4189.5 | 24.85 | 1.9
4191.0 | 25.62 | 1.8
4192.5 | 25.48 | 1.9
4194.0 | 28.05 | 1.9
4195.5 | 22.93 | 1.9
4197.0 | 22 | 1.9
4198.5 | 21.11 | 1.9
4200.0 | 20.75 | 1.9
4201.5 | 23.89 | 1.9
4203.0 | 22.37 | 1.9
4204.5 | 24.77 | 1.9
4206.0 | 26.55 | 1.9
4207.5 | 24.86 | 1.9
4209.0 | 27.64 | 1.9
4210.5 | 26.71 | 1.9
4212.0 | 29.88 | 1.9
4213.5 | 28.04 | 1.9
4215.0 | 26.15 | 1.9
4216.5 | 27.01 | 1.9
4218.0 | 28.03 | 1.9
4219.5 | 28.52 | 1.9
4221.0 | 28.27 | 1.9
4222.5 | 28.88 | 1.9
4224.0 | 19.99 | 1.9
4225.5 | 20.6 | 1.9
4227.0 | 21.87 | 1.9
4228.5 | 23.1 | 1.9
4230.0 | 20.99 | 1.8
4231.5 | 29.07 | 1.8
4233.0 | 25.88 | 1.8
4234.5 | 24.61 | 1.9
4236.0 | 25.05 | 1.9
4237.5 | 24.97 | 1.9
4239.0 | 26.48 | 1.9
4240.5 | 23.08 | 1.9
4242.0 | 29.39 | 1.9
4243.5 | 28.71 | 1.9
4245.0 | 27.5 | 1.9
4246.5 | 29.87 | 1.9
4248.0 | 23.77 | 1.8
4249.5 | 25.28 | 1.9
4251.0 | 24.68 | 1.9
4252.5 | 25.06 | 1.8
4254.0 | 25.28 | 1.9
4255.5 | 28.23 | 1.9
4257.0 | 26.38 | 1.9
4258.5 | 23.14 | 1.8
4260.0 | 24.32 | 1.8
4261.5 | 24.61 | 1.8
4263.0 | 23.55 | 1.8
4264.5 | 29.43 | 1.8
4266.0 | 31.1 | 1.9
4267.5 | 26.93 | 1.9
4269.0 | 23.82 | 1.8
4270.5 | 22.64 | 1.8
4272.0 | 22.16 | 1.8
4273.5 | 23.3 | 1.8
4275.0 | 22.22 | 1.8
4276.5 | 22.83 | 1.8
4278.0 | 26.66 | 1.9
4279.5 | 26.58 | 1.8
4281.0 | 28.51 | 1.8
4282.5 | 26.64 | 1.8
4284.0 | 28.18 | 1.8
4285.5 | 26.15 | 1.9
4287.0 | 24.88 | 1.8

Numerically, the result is 0.02 mag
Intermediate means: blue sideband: 24.1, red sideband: 26.1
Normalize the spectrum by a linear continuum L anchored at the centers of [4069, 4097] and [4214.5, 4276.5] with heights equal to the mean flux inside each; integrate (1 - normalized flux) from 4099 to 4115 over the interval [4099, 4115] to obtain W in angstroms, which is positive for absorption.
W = 1.5 angstroms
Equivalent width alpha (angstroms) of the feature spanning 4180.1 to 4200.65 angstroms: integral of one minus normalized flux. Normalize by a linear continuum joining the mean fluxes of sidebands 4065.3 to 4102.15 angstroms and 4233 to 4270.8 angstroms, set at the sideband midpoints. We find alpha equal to 1.30 angstroms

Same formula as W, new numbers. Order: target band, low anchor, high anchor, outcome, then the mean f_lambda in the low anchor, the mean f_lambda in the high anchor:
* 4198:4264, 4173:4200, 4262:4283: -2.5 angstroms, 23.5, 25.4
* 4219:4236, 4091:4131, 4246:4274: 0.3 angstroms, 24.3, 25.4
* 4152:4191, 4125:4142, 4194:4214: 1.7 angstroms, 24.8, 24.8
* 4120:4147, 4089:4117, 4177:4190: -0.9 angstroms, 24.1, 23.6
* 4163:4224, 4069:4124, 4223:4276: 0.3 angstroms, 24.4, 25.1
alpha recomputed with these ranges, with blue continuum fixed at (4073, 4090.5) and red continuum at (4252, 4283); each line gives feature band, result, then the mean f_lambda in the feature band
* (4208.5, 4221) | -1.3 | 27.8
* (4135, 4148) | 0.2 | 24.7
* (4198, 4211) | 0.5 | 24.3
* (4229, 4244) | -0.3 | 25.7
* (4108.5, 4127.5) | -0.4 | 25.4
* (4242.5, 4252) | -0.5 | 26.7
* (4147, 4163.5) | 0.7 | 24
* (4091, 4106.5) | 1.2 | 23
